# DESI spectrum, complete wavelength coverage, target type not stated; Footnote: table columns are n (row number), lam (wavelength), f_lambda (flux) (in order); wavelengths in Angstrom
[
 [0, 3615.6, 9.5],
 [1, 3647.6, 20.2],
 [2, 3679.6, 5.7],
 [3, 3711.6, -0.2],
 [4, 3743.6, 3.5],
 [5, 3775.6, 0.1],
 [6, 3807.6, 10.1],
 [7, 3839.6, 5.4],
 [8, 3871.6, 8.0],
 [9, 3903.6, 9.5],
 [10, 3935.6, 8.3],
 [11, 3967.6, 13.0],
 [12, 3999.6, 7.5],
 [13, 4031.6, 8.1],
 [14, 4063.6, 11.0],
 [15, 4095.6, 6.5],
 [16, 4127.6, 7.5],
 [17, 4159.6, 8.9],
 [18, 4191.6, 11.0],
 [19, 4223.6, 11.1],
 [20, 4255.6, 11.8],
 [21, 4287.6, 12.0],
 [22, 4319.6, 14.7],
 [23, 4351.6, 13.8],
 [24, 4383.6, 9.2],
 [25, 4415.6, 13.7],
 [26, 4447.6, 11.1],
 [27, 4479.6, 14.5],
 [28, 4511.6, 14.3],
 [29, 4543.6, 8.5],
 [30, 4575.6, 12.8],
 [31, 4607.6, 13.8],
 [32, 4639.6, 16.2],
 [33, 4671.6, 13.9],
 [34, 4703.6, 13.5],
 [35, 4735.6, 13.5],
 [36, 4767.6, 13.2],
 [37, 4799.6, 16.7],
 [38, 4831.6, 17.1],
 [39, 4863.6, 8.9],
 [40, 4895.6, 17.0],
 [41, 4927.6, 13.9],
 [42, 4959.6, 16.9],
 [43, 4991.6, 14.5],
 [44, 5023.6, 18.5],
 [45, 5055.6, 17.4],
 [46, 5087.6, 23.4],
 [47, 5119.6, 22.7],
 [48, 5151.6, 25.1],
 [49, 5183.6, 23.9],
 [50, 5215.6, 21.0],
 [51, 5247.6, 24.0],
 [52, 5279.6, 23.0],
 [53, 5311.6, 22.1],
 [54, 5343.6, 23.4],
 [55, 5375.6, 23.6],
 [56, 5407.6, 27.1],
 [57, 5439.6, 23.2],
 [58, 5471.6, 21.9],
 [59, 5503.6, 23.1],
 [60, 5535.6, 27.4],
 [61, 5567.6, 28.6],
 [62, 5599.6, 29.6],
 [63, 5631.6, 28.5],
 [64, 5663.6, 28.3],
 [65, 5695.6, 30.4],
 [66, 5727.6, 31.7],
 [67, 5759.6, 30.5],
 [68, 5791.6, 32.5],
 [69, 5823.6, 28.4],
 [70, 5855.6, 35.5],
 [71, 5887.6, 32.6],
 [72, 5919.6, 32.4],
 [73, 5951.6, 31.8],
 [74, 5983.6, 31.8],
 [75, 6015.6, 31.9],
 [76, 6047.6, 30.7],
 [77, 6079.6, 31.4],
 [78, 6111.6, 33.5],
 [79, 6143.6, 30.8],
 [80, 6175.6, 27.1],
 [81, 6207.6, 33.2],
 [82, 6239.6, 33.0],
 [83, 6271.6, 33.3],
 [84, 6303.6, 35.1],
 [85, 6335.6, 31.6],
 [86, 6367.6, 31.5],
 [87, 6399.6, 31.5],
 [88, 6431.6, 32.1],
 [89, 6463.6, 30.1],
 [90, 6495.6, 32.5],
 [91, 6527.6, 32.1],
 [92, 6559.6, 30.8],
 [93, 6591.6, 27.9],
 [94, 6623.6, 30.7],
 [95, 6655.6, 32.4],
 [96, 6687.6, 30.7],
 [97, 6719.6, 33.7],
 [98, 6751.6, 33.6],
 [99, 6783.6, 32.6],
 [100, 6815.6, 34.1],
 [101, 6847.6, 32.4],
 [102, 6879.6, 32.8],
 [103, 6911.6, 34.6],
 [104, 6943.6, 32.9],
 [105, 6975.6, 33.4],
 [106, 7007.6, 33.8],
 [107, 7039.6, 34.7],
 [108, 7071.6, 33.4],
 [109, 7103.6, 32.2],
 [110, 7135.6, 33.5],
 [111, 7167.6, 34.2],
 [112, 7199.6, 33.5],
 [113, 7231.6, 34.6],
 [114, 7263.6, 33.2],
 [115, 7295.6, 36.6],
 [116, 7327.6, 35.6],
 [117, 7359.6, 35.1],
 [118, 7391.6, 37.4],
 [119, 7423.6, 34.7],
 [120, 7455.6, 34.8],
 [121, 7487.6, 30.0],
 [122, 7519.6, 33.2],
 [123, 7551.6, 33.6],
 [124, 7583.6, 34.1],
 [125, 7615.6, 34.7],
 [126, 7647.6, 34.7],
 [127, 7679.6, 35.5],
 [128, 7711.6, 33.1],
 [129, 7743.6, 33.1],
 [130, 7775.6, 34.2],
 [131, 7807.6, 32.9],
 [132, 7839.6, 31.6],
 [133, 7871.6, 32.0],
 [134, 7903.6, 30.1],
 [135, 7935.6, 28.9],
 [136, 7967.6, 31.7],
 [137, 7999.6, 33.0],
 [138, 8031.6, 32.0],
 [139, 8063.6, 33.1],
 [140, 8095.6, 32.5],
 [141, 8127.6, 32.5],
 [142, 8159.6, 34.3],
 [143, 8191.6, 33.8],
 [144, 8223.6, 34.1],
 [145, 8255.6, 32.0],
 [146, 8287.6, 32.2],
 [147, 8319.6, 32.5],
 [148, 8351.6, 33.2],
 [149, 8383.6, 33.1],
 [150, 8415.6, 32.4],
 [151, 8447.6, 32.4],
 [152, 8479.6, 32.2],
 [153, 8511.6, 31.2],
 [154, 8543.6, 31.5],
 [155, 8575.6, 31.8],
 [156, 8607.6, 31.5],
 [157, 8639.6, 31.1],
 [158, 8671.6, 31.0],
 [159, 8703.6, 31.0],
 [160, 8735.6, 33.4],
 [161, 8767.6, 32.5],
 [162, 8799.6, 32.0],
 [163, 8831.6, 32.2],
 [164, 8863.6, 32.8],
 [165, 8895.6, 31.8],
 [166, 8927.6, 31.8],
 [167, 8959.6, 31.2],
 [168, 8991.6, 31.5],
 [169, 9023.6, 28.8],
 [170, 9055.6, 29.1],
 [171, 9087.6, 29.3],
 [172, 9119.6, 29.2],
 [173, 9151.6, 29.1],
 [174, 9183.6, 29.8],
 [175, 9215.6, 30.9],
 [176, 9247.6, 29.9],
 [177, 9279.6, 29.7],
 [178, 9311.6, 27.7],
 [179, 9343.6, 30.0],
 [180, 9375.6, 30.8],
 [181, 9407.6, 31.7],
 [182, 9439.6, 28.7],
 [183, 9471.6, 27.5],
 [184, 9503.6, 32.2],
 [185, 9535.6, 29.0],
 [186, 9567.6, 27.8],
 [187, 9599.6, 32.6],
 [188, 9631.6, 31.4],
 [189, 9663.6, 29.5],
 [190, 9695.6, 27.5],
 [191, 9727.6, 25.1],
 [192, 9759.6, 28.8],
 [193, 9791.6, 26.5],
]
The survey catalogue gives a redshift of 0.270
